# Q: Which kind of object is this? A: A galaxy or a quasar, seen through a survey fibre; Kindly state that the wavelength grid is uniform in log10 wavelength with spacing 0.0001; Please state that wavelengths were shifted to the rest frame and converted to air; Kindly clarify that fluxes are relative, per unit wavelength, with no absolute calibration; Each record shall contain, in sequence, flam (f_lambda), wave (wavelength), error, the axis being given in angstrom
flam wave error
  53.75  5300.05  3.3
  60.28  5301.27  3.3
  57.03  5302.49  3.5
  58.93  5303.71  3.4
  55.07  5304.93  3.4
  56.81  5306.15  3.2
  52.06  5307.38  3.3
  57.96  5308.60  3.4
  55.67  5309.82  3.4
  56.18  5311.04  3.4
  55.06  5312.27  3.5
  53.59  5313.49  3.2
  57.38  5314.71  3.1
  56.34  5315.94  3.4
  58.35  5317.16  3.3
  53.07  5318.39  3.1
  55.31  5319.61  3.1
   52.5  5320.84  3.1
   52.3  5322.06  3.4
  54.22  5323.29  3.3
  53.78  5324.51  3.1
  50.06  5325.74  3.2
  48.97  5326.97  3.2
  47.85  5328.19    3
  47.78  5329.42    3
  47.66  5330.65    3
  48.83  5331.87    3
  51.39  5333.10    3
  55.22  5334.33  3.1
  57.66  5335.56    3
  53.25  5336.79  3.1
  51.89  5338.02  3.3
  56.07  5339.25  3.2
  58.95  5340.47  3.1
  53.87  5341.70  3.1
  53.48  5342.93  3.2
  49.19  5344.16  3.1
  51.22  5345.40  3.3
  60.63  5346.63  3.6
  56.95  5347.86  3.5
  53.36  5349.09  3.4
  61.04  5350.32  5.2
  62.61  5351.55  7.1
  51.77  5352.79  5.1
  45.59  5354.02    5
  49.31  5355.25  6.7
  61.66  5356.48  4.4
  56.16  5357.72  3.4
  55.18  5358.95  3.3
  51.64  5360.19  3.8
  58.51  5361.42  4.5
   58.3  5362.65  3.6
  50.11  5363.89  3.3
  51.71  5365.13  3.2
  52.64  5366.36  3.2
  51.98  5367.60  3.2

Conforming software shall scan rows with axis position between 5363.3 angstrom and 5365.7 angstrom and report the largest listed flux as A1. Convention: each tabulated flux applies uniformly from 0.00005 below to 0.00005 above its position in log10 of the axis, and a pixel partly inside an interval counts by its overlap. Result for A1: 51.71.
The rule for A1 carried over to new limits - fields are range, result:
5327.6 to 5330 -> 47.85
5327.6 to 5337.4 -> 57.66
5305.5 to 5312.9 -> 57.96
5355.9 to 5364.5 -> 61.66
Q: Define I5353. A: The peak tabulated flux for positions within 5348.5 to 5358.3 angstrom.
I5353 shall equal 62.61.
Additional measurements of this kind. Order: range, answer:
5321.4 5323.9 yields 54.22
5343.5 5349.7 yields 60.63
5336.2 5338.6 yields 53.25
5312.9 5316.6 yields 57.38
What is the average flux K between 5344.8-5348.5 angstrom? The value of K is 56.3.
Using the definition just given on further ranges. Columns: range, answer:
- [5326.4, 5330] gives 48.2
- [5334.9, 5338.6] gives 54.2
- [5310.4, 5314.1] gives 55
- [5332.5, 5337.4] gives 54.3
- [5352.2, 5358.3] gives 52.9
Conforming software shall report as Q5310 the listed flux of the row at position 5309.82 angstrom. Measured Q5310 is 55.67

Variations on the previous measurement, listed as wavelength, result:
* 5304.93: 55.07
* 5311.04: 56.18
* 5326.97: 48.97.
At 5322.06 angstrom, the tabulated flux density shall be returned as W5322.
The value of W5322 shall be 52.3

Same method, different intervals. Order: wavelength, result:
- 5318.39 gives 53.07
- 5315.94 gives 56.34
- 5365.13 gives 51.71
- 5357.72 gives 56.16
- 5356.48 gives 61.66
